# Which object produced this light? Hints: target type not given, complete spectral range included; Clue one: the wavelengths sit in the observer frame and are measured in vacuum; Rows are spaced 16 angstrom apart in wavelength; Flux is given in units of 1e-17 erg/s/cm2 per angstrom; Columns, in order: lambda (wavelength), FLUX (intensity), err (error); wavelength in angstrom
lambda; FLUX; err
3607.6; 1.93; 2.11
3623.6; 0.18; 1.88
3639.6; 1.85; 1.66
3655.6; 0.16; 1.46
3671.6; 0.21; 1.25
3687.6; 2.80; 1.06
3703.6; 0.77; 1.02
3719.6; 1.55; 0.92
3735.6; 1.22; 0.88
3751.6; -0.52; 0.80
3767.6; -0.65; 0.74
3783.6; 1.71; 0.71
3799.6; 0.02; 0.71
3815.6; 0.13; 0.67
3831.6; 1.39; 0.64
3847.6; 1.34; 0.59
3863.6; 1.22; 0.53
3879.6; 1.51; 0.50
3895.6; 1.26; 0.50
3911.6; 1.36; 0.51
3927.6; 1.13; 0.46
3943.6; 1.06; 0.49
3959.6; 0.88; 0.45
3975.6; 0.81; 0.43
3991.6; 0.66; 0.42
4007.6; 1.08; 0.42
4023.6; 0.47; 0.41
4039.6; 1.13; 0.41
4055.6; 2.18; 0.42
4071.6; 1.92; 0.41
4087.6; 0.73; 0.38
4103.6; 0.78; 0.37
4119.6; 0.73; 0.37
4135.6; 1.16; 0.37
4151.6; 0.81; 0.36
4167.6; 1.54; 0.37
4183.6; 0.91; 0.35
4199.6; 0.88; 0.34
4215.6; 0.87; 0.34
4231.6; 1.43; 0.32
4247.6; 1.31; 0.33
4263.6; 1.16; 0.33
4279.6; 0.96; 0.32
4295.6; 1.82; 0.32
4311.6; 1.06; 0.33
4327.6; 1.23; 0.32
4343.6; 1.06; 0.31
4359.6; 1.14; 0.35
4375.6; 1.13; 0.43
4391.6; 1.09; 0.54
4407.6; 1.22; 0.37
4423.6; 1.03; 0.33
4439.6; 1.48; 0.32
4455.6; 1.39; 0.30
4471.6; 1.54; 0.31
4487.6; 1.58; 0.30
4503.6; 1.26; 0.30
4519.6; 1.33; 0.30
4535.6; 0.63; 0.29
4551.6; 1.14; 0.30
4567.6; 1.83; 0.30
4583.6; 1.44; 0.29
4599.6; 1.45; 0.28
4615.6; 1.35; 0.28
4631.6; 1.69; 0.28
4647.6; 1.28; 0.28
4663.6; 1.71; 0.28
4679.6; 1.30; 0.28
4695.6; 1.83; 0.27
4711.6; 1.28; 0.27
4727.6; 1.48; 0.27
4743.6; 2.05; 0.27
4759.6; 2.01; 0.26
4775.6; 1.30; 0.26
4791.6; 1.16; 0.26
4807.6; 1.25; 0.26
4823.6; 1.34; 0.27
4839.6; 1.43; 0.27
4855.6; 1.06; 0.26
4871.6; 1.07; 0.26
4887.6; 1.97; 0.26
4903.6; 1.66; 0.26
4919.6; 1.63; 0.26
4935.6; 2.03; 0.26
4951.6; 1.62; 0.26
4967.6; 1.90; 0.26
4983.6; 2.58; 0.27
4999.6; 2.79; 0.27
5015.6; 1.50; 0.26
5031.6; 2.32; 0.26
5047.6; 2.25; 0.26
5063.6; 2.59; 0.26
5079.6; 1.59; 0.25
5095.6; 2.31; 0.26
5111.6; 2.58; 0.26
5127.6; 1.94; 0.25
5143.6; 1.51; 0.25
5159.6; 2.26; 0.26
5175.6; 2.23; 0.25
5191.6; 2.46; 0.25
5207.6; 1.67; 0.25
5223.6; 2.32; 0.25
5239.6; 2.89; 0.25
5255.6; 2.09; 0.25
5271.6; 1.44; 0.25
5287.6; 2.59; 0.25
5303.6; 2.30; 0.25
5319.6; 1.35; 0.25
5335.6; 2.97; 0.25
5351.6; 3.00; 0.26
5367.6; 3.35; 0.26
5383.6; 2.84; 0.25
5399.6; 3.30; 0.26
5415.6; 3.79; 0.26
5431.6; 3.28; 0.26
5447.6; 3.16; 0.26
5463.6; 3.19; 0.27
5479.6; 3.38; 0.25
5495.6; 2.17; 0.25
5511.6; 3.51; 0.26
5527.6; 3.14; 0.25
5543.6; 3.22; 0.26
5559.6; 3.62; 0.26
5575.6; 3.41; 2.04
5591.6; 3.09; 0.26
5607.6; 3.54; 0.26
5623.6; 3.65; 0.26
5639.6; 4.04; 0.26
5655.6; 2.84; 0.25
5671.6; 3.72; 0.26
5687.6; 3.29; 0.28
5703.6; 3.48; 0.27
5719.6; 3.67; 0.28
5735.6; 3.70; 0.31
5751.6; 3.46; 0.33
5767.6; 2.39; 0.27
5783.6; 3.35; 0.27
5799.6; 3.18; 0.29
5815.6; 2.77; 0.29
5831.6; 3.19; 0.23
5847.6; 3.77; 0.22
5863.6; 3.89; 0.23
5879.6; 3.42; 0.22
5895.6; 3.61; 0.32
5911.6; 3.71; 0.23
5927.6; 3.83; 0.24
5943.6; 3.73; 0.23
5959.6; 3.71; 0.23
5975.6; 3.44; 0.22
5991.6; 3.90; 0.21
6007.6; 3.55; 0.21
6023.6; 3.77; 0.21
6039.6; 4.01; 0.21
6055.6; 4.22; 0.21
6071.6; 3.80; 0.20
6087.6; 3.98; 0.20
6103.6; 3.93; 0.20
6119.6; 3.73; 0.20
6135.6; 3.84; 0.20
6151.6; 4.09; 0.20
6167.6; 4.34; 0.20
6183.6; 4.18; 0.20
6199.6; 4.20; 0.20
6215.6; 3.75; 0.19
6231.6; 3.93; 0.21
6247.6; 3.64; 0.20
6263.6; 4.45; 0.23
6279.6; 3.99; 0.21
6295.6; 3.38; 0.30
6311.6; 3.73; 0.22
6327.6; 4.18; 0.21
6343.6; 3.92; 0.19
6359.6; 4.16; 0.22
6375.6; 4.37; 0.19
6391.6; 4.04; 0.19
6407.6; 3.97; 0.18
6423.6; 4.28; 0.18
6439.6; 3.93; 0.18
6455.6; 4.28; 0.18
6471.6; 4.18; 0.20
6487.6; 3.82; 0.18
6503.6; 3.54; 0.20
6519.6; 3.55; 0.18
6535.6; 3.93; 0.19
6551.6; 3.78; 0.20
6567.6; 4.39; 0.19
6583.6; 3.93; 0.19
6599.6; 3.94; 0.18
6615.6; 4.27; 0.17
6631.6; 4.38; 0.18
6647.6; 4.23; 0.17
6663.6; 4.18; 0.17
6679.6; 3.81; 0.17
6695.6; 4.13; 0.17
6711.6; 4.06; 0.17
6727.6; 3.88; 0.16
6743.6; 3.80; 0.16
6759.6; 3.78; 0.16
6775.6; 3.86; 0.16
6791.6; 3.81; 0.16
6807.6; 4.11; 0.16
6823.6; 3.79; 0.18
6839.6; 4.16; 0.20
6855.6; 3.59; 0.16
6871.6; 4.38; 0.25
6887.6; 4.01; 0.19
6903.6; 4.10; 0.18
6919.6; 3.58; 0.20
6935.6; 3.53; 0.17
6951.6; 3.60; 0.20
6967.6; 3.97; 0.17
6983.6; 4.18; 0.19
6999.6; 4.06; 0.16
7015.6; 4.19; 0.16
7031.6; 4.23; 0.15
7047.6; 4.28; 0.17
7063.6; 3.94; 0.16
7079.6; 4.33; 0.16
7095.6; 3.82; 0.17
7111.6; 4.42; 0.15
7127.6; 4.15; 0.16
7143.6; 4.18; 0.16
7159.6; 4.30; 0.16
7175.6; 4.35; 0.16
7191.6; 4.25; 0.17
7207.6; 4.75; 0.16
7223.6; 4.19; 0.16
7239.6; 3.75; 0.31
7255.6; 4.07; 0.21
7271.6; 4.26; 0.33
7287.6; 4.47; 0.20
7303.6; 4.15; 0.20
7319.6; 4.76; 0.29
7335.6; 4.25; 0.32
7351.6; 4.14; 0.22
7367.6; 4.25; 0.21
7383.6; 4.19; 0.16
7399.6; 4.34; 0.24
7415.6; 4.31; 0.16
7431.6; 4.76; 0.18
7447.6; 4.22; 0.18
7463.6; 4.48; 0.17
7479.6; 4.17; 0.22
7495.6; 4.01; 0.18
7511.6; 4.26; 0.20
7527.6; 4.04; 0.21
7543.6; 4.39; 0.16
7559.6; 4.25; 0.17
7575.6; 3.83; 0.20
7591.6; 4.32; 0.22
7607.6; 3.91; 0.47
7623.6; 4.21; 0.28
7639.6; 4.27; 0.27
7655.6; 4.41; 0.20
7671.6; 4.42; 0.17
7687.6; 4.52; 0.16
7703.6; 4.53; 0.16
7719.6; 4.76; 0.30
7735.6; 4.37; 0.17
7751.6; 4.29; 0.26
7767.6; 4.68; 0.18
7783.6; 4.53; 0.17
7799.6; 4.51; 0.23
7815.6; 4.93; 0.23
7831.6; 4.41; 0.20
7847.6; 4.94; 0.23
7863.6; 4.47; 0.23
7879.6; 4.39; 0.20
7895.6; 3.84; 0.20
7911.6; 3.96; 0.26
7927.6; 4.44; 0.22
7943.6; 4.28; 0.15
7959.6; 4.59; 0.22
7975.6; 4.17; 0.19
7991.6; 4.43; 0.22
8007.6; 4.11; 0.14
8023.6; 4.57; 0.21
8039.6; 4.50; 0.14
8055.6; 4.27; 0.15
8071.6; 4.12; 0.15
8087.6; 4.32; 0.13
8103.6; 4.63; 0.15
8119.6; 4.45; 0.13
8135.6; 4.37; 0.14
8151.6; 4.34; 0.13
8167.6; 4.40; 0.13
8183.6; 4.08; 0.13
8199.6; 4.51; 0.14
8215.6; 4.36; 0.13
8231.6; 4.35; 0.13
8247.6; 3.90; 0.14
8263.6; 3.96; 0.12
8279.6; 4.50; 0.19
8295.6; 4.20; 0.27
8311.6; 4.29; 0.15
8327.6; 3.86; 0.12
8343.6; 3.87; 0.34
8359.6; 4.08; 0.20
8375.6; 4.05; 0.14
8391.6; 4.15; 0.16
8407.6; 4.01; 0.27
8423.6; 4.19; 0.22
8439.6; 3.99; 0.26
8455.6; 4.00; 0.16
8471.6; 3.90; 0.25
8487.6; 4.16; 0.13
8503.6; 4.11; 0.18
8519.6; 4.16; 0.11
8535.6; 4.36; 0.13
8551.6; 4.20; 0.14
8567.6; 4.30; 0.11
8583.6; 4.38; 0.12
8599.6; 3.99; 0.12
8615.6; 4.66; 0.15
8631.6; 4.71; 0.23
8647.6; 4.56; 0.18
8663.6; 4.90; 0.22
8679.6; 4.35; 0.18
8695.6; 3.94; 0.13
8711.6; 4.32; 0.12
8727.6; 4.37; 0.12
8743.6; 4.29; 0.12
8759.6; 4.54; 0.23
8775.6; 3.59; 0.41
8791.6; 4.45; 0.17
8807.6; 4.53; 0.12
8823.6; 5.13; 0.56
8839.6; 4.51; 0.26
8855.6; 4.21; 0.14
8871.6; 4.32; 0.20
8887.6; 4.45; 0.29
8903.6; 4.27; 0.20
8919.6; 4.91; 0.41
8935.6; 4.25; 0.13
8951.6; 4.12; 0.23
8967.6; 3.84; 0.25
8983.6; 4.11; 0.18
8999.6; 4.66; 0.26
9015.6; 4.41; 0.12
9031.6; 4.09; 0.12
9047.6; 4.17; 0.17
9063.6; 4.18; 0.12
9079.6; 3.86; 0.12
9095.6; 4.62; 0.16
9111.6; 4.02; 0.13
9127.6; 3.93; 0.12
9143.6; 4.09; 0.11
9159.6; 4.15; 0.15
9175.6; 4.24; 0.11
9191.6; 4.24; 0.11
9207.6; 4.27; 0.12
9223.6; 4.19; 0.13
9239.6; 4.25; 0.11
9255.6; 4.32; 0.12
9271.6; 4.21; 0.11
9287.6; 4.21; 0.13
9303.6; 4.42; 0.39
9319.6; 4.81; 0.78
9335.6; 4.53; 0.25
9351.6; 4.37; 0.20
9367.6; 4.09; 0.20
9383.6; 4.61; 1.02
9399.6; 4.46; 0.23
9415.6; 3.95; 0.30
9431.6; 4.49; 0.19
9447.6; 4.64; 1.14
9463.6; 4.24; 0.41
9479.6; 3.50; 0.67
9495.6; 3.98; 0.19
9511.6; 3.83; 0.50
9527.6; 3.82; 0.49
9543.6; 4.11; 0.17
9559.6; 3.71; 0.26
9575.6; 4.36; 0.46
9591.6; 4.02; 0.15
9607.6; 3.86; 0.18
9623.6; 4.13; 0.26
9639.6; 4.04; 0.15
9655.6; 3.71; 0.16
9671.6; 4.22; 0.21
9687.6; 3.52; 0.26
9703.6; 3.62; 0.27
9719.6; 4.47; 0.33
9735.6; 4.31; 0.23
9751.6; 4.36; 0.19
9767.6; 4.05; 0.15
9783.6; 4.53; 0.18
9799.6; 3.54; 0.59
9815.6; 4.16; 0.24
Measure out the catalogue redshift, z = 0.339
